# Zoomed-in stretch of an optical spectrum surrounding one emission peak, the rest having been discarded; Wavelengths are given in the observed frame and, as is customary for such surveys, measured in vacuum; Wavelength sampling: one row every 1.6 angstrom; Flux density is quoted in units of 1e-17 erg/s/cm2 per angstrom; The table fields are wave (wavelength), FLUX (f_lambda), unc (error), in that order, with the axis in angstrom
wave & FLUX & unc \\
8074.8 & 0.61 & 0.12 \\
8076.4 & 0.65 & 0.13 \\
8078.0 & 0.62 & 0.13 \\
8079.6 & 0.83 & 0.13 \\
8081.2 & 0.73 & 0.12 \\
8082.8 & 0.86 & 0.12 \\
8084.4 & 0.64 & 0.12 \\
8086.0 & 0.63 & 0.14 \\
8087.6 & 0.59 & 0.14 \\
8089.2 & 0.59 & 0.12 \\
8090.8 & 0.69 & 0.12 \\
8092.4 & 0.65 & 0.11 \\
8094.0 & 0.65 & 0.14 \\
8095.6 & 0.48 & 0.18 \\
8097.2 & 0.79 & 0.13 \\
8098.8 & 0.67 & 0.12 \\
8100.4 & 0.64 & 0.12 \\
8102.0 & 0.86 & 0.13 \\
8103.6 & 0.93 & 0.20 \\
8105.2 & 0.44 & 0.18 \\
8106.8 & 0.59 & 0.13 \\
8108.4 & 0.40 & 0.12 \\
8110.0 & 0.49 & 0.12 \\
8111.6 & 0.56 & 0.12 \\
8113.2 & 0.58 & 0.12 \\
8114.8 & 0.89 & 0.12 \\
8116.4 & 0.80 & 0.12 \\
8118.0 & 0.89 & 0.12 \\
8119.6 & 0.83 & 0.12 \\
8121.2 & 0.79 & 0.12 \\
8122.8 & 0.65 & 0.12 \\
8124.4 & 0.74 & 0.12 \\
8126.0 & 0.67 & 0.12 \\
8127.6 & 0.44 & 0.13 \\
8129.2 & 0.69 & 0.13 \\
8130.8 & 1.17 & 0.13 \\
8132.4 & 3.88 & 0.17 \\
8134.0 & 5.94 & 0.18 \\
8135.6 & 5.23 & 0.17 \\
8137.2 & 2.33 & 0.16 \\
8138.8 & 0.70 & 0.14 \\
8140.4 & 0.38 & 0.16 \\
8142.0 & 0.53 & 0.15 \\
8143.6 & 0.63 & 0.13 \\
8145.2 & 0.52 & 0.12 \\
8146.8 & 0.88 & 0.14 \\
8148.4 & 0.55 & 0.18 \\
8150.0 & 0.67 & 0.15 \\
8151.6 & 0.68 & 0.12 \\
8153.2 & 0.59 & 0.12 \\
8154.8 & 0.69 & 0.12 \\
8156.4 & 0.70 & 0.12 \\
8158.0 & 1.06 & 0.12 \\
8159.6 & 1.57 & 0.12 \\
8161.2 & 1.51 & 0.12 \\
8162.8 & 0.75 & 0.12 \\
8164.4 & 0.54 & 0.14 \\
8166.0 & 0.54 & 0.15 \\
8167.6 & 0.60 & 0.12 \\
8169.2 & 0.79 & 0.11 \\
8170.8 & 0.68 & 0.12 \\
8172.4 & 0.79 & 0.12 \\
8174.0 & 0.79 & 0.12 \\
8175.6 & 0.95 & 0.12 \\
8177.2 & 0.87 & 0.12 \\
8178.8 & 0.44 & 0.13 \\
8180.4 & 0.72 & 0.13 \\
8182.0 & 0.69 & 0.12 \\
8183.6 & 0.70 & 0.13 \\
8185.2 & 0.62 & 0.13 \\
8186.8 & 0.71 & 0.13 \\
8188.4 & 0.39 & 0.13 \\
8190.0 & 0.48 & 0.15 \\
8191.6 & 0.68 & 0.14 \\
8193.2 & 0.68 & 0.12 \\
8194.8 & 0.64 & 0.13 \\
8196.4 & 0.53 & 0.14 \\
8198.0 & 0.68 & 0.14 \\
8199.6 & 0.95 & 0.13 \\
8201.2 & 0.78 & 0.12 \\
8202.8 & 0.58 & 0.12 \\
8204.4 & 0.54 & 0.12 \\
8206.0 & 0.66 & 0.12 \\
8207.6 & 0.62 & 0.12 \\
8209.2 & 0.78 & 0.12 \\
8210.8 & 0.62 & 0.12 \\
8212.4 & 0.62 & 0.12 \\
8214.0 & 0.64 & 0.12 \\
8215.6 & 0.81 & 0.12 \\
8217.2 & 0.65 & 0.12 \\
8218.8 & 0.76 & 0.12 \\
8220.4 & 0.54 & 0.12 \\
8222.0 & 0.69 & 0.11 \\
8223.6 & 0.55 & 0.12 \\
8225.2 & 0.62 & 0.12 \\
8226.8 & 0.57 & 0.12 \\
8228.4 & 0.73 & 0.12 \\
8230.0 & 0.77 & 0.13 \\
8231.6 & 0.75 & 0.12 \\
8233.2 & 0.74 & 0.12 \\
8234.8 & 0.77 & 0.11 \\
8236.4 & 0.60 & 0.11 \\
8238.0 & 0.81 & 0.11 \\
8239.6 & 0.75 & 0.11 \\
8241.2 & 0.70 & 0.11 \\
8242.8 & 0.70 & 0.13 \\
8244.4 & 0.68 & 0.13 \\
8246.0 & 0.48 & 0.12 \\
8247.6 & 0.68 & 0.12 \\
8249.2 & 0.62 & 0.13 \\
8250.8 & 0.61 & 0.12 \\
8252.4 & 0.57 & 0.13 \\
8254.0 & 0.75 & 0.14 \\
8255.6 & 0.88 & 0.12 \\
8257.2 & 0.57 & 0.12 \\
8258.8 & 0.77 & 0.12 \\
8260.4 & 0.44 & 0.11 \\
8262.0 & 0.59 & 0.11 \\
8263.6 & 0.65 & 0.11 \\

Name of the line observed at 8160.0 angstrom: [N II]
